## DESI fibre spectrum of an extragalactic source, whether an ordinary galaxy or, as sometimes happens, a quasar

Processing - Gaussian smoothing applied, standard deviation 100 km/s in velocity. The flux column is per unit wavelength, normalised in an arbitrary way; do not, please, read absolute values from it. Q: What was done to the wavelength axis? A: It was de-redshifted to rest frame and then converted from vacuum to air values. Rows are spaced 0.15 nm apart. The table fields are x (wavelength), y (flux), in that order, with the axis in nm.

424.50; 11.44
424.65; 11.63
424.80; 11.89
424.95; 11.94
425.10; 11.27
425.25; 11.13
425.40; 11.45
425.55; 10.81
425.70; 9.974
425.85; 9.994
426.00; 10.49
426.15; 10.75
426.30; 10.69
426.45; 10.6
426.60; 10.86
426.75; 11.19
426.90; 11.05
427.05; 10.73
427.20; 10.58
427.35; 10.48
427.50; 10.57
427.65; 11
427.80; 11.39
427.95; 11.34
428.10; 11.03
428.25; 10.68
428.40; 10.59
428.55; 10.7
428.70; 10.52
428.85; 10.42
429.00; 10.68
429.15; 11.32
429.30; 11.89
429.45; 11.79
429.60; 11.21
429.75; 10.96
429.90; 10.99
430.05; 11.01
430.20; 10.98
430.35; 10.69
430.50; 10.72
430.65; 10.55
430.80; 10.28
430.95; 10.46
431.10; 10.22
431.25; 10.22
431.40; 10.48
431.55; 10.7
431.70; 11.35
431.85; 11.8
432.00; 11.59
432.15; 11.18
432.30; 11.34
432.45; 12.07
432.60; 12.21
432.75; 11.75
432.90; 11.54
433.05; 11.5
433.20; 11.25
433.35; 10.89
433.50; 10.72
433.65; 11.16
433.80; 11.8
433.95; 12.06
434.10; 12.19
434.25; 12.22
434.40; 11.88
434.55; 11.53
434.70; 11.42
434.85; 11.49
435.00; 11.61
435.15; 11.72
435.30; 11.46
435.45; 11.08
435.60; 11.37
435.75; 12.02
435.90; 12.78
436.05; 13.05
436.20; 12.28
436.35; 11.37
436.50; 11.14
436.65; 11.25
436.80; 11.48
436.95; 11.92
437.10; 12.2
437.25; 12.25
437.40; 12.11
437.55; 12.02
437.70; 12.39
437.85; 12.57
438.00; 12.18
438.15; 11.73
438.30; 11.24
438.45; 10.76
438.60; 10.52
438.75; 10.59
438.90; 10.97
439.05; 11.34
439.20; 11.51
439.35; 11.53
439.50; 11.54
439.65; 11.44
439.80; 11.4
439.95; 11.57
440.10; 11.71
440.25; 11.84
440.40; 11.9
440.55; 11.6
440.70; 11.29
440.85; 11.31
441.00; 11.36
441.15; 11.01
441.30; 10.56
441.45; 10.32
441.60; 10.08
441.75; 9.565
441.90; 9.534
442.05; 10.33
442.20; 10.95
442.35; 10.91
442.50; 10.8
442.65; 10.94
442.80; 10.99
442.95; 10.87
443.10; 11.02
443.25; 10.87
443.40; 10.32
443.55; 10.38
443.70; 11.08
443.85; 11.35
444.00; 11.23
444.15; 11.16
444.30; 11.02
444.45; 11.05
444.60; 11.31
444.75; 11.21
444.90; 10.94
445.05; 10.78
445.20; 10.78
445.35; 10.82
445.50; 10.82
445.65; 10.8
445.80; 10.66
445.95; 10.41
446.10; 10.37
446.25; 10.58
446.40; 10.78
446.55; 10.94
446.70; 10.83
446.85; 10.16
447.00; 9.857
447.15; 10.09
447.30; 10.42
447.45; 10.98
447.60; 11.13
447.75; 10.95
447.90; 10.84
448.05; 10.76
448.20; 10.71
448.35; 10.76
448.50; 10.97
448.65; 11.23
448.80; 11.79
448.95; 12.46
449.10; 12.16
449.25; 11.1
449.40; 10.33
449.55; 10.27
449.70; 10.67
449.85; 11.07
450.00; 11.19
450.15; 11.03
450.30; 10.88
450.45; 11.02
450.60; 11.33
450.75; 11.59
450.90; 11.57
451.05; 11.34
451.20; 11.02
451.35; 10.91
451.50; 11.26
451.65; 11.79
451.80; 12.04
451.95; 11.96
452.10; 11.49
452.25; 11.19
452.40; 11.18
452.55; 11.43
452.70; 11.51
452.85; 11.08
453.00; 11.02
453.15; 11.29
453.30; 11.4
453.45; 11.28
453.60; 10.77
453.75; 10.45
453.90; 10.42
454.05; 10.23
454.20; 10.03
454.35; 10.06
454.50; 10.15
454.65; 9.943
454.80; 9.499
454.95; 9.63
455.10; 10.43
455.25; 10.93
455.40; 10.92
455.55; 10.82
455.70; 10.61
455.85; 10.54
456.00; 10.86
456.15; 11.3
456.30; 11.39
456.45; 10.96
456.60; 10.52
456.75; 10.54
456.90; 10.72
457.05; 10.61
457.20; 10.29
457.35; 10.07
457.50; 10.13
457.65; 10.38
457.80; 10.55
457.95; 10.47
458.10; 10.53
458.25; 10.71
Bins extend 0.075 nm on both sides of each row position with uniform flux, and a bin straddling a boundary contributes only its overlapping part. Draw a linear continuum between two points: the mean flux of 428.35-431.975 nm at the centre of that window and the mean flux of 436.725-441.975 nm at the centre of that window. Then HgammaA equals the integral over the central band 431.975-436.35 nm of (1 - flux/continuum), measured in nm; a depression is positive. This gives -0.24 nm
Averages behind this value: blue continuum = 10.9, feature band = 11.7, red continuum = 11.4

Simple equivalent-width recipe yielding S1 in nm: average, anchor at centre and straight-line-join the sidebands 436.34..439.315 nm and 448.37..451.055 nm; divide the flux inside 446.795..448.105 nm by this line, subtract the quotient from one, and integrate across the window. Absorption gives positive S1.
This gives 0.08 nm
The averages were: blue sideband 11.6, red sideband 11.2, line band 10.6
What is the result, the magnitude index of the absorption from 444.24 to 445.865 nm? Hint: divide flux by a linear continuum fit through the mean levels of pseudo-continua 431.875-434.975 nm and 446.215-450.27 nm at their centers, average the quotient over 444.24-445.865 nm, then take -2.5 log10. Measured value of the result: 0.01 mag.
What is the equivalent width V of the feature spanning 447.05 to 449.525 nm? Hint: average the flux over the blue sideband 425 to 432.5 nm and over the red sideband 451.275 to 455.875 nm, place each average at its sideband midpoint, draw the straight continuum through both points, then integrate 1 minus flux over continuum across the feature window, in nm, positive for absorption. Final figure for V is -0.04 nm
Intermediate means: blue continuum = 10.9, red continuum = 10.9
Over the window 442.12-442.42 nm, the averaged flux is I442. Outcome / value 10.9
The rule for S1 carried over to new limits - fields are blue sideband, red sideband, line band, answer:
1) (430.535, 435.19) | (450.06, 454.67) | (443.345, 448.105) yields 0.161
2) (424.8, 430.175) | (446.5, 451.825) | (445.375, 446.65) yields 0.039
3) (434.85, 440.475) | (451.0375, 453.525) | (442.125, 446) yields 0.212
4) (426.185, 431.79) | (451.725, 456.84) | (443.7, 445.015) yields -0.038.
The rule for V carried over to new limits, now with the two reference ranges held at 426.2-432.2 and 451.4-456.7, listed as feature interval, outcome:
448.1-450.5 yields -0.05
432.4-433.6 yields -0.07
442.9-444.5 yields -0.01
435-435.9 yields -0.06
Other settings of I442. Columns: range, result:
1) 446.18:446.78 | 10.8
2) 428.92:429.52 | 11.4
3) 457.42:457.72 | 10.2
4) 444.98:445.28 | 10.8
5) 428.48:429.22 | 10.7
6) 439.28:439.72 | 11.5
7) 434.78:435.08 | 11.6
